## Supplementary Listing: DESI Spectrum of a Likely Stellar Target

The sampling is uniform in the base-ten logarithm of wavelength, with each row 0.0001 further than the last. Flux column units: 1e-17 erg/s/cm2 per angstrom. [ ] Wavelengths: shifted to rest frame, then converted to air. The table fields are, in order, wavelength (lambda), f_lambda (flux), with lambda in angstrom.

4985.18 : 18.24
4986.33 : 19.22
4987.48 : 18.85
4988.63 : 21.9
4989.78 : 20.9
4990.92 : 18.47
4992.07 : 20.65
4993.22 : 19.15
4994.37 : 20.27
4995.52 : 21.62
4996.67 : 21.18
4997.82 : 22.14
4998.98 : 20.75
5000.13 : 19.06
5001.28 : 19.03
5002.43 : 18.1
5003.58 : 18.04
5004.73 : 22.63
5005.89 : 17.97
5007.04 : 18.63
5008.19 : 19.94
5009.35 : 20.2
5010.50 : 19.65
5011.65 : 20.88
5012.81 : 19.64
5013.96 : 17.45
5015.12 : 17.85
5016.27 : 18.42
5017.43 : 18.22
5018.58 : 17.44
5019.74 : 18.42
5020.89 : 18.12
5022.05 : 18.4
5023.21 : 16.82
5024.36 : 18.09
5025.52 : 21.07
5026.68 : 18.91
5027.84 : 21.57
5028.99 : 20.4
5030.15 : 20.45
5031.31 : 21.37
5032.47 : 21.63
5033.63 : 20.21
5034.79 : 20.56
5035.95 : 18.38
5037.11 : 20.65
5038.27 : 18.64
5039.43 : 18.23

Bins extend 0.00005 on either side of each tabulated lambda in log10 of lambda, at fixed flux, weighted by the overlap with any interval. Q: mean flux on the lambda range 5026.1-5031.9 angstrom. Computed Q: 20.5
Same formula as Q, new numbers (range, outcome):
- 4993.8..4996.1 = 21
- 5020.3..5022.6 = 18.3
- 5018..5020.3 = 17.9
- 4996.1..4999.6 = 21.3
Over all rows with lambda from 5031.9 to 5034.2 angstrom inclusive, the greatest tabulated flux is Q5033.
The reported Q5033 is 21.63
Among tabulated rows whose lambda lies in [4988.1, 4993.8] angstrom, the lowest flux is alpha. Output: 18.47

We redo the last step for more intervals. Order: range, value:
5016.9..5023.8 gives 16.82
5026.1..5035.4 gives 18.91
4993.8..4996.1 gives 20.27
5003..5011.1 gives 17.97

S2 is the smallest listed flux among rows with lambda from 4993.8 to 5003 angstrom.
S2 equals 18.1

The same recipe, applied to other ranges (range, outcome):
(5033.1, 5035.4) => 20.21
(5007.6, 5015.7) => 17.45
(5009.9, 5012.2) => 19.65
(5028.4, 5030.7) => 20.4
